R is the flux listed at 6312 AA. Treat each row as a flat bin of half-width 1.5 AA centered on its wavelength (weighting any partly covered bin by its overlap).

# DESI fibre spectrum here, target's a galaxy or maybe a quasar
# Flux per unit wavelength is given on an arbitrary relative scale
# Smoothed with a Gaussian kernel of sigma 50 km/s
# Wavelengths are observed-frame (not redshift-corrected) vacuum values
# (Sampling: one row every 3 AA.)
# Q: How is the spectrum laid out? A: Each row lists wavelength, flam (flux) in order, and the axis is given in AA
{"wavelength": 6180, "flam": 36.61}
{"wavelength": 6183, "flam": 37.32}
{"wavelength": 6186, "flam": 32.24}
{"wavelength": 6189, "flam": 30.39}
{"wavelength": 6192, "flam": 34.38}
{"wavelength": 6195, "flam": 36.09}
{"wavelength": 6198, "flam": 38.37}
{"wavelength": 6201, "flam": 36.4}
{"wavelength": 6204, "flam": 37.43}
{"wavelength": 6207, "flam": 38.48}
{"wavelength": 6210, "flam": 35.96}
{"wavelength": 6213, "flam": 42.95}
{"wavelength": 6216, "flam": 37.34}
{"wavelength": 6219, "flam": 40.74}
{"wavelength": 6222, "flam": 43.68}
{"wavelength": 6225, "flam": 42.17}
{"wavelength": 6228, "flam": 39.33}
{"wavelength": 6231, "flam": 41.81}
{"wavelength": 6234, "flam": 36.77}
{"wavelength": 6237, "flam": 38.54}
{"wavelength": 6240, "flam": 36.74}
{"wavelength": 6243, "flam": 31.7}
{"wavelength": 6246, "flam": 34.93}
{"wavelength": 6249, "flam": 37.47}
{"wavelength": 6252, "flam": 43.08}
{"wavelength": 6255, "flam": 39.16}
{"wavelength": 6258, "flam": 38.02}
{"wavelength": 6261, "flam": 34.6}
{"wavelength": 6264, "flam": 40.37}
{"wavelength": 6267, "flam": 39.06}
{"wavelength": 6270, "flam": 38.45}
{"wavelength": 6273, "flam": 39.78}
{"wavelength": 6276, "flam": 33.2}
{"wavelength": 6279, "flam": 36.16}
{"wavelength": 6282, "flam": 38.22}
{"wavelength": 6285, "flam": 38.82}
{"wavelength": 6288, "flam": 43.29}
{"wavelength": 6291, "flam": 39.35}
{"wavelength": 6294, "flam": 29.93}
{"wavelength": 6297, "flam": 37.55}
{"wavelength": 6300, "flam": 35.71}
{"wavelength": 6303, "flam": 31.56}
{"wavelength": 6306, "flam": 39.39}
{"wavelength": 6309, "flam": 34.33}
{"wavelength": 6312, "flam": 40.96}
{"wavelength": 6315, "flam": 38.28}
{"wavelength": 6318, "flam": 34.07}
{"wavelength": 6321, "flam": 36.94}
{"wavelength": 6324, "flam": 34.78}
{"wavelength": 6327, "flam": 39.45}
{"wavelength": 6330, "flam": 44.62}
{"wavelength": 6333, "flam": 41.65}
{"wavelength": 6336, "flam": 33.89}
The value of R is 40.96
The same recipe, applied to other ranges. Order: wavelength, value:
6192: 34.38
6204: 37.43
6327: 39.45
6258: 38.02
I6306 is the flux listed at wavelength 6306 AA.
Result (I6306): 39.39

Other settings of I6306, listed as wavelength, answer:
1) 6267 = 39.06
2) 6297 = 37.55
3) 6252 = 43.08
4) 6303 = 31.56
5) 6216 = 37.34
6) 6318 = 34.07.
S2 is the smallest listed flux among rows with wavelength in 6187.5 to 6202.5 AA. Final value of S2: 30.39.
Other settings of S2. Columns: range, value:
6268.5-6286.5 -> 33.2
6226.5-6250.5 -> 31.7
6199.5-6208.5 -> 36.4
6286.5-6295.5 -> 29.93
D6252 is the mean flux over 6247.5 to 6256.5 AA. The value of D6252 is 39.9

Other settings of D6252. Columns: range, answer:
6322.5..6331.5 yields 39.6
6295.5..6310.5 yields 35.7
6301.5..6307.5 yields 35.5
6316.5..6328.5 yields 36.3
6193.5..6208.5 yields 37.4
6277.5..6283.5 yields 37.2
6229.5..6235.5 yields 39.3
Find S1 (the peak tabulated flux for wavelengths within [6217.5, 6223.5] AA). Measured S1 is 43.68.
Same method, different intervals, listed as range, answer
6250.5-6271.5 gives 43.08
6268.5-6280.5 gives 39.78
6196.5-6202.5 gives 38.37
